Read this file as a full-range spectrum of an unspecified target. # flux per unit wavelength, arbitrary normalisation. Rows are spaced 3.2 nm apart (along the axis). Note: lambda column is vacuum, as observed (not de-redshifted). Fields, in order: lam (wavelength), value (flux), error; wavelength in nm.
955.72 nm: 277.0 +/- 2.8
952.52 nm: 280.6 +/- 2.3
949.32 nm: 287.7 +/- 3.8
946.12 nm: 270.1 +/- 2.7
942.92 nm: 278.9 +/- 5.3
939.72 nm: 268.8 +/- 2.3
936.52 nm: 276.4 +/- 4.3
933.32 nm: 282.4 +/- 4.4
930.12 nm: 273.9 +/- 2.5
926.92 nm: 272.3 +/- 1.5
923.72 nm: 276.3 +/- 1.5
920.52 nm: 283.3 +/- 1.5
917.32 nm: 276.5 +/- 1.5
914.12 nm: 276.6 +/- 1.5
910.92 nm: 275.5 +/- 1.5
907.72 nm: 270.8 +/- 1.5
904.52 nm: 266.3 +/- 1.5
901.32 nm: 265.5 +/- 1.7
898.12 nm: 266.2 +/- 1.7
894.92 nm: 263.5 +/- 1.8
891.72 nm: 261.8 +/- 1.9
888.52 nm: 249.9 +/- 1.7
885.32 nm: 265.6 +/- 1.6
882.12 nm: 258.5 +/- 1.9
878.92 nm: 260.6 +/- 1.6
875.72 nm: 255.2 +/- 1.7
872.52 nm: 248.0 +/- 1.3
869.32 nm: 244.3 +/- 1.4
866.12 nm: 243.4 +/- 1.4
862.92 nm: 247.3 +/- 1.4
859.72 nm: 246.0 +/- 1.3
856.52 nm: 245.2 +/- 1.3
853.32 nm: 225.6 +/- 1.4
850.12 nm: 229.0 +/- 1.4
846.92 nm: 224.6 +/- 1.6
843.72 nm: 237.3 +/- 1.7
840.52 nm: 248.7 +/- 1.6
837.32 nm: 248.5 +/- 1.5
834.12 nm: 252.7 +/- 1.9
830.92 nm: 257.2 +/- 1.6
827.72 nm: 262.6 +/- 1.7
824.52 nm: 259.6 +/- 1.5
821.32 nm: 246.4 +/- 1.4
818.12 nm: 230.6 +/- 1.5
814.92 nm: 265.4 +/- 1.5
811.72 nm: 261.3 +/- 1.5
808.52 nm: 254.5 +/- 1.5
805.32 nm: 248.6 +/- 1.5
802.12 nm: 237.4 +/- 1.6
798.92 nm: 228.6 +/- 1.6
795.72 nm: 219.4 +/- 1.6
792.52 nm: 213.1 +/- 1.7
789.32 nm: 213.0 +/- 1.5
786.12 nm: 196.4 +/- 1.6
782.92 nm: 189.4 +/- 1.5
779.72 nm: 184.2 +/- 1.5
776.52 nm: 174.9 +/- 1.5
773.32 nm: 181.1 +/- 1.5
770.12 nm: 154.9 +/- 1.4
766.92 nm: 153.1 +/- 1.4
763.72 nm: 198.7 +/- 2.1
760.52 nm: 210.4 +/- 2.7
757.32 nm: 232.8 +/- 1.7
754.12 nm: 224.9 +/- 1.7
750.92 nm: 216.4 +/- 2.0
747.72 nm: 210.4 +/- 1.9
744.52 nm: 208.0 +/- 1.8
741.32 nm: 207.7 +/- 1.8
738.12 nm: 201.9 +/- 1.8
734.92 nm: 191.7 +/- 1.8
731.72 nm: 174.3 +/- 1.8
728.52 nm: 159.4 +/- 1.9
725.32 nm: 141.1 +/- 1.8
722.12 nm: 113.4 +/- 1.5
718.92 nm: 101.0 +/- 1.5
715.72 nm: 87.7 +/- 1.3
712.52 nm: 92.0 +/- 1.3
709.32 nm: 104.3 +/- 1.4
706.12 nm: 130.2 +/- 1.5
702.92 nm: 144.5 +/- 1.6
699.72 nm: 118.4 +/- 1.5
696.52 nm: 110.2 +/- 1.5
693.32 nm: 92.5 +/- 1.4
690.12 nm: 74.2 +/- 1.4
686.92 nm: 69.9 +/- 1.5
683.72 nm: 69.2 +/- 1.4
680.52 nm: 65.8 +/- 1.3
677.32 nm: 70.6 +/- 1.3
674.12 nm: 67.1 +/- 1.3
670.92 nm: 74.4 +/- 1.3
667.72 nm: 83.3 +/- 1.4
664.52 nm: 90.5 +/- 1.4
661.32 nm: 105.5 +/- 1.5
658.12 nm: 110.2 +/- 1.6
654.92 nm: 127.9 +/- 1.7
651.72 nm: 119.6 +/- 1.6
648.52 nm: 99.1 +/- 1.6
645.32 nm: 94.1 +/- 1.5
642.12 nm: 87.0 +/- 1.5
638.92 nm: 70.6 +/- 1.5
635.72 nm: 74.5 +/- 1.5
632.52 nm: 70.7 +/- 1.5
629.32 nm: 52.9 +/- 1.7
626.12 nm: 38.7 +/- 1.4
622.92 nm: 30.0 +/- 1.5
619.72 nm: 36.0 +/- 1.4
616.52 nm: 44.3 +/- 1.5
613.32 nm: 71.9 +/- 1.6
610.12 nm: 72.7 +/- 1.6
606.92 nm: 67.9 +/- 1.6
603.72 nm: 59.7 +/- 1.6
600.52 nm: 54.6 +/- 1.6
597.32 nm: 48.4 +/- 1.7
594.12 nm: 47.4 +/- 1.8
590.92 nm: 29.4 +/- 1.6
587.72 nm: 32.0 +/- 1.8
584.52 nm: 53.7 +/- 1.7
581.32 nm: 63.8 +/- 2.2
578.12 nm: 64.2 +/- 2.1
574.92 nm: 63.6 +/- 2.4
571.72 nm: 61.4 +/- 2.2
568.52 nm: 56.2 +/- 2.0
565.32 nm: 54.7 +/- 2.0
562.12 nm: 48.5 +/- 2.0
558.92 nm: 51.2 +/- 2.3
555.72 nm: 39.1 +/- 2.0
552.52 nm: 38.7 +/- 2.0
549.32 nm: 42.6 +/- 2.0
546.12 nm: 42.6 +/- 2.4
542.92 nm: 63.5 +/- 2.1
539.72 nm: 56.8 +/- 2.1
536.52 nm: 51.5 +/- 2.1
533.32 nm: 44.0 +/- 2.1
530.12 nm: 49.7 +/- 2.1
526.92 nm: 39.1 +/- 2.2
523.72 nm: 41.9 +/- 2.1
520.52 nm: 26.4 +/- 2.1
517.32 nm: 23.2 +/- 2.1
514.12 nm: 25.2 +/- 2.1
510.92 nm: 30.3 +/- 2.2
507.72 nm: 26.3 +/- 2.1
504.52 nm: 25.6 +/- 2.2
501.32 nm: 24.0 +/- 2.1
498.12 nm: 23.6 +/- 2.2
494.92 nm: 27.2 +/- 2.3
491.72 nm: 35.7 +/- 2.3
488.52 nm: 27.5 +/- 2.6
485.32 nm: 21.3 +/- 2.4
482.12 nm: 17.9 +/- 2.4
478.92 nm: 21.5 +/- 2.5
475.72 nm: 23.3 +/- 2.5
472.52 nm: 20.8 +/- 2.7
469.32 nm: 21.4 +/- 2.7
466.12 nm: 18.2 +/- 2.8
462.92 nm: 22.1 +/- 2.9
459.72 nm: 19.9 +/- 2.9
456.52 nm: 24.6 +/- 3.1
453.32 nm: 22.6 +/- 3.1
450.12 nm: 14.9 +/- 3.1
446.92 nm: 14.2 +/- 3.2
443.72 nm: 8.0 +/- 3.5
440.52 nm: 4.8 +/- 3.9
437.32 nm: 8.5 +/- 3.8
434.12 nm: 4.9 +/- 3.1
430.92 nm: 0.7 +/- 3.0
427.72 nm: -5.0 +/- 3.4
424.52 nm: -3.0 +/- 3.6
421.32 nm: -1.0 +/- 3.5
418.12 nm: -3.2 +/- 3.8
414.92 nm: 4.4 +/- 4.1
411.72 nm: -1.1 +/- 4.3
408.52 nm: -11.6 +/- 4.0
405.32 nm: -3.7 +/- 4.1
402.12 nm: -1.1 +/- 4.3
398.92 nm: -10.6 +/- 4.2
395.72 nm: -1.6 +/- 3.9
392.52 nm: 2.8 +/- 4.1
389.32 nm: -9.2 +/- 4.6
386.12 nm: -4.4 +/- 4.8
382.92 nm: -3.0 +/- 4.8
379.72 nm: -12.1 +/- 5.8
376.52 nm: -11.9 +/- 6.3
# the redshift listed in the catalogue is 0.00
